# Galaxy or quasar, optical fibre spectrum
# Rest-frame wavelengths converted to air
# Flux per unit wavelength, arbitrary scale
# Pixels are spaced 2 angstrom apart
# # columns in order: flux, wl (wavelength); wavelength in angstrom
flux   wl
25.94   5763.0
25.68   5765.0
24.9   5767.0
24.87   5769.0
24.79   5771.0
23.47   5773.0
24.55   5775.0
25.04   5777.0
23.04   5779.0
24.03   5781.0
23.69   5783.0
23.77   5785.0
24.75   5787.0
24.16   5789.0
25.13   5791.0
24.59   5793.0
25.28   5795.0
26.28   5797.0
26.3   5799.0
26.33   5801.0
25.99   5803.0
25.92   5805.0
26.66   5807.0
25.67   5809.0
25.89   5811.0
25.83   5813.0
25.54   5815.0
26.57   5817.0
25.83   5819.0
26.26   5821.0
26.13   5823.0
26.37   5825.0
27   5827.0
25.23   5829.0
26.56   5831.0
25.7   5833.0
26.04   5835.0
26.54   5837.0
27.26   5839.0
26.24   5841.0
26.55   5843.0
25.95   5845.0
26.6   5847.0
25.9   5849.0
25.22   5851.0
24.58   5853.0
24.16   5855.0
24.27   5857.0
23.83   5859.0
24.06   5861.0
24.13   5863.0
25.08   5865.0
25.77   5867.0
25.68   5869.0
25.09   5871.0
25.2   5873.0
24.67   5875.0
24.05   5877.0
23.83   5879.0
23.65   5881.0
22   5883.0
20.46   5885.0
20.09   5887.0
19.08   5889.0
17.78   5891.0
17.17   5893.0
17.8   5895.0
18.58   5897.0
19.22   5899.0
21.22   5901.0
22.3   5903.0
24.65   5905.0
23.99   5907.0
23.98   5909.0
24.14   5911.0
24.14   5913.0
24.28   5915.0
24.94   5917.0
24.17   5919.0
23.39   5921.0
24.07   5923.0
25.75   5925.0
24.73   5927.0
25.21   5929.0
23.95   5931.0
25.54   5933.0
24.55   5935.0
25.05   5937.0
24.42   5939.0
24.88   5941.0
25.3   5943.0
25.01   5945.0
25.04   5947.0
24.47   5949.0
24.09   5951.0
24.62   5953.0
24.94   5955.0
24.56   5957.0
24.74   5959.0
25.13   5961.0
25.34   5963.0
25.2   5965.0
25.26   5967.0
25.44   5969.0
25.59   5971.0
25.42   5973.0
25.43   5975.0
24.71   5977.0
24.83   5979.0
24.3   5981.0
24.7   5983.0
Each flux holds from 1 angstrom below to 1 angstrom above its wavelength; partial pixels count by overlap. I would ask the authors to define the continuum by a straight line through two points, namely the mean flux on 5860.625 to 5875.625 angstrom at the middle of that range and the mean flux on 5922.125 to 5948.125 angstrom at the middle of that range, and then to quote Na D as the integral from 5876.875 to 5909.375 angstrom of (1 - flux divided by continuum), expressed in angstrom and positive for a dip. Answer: 5.1 angstrom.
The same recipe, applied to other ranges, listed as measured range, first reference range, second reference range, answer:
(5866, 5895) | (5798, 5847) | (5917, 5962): 3.6 angstrom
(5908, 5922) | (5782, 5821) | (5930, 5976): 0.5 angstrom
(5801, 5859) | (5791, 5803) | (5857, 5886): -2.1 angstrom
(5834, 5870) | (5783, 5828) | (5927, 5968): 0.0 angstrom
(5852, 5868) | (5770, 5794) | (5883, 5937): -0.9 angstrom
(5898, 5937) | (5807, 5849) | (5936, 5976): 2.2 angstrom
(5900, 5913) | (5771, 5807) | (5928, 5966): 0.7 angstrom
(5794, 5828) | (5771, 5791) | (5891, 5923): -3.5 angstrom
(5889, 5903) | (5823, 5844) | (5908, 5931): 3.4 angstrom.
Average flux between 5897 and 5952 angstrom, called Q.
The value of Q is 24.1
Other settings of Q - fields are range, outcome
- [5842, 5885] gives 24.7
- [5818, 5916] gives 24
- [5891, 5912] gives 21.1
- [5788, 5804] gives 25.5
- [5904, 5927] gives 24.3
